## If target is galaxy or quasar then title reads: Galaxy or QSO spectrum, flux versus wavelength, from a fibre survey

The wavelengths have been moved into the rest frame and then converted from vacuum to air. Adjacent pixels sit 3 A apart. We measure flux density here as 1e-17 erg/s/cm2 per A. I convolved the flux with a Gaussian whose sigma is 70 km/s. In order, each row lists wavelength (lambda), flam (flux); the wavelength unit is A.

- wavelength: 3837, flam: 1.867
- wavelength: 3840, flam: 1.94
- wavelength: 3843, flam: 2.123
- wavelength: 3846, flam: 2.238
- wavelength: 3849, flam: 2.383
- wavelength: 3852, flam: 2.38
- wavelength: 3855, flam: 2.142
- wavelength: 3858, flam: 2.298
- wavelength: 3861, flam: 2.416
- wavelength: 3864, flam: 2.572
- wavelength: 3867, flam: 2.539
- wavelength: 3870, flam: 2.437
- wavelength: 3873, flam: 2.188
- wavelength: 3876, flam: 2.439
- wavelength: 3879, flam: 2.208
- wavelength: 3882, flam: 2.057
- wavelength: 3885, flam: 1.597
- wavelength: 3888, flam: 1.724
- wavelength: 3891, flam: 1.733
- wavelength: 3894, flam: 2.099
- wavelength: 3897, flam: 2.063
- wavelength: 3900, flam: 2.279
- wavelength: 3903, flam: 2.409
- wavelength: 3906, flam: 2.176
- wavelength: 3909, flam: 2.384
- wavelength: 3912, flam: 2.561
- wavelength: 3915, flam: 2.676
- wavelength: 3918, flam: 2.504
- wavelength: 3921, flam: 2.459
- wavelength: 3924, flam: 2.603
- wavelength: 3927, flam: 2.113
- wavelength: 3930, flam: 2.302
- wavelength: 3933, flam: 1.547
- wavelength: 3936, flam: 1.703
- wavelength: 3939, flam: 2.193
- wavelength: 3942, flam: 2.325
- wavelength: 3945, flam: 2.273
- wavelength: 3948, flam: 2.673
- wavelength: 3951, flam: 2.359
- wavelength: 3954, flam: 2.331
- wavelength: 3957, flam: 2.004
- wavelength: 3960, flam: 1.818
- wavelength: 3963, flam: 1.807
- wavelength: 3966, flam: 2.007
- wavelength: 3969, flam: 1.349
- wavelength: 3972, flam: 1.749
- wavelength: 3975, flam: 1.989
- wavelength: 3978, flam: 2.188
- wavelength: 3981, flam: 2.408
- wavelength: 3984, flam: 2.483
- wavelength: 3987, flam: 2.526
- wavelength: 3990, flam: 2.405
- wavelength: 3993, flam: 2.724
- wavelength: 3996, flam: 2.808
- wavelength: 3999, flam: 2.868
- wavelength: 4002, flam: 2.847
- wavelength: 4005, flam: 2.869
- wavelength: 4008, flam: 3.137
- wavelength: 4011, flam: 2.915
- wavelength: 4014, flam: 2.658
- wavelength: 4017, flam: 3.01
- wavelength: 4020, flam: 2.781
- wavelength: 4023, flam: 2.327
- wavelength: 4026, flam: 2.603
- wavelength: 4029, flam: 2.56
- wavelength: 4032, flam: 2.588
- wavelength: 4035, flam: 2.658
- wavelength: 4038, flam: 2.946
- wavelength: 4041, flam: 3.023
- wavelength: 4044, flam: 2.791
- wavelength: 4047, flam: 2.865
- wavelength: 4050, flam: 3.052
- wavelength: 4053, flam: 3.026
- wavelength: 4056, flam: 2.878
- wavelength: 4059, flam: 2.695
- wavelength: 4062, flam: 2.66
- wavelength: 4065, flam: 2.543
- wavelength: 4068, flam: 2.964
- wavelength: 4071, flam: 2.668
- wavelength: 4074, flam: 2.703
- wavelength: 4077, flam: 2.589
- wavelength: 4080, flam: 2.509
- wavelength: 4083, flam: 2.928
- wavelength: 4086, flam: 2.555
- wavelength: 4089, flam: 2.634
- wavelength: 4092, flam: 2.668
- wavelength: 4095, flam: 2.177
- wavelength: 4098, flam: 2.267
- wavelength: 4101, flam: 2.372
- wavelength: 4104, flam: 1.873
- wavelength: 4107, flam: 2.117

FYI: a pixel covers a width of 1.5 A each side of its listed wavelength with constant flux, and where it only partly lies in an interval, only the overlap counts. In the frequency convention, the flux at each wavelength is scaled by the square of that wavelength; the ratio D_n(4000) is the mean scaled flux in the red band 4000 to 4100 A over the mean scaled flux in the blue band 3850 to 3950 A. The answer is 1.3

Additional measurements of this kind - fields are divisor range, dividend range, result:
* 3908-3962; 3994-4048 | 1.29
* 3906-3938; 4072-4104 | 1.20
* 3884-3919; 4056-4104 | 1.29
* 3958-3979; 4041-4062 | 1.63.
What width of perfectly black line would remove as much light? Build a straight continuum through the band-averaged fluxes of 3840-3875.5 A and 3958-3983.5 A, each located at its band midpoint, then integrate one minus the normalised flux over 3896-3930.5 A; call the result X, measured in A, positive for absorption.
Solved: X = -4.1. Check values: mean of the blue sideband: 2.32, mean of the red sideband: 1.94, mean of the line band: 2.38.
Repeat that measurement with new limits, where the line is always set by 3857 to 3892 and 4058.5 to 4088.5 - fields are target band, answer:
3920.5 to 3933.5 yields 0.5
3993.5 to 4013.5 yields -3.0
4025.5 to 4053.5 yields -2.3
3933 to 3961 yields 2.5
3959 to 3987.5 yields 4.9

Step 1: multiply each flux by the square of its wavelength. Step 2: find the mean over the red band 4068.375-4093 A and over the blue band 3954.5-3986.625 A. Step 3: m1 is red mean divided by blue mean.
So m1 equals 1.40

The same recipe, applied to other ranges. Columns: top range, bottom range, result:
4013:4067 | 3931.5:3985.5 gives 1.39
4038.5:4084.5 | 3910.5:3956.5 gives 1.30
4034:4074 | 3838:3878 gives 1.35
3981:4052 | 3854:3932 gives 1.29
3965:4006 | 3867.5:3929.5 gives 1.11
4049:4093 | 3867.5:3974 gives 1.37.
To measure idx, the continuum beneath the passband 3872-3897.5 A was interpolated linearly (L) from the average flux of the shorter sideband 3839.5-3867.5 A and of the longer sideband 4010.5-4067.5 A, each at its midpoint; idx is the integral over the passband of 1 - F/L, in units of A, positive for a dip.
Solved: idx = 4.0 A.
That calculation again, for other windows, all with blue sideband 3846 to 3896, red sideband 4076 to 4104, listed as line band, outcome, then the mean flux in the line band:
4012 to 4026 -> -1.7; 2.69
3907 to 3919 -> -1.4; 2.52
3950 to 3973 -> 3.9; 1.92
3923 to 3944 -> 1.6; 2.1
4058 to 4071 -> -1.4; 2.71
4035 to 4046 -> -2.1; 2.88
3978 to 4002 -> -2.4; 2.59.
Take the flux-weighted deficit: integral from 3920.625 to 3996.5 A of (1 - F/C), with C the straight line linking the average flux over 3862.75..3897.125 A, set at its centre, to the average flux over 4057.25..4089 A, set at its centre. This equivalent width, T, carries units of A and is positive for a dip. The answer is 5.56 A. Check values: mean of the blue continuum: 2.14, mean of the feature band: 2.19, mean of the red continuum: 2.68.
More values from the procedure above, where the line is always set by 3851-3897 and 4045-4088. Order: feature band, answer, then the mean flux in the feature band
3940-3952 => 0.0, 2.4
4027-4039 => -0.1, 2.67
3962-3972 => 3.0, 1.72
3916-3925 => -0.8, 2.53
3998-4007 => -1.1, 2.88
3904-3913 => -0.3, 2.37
